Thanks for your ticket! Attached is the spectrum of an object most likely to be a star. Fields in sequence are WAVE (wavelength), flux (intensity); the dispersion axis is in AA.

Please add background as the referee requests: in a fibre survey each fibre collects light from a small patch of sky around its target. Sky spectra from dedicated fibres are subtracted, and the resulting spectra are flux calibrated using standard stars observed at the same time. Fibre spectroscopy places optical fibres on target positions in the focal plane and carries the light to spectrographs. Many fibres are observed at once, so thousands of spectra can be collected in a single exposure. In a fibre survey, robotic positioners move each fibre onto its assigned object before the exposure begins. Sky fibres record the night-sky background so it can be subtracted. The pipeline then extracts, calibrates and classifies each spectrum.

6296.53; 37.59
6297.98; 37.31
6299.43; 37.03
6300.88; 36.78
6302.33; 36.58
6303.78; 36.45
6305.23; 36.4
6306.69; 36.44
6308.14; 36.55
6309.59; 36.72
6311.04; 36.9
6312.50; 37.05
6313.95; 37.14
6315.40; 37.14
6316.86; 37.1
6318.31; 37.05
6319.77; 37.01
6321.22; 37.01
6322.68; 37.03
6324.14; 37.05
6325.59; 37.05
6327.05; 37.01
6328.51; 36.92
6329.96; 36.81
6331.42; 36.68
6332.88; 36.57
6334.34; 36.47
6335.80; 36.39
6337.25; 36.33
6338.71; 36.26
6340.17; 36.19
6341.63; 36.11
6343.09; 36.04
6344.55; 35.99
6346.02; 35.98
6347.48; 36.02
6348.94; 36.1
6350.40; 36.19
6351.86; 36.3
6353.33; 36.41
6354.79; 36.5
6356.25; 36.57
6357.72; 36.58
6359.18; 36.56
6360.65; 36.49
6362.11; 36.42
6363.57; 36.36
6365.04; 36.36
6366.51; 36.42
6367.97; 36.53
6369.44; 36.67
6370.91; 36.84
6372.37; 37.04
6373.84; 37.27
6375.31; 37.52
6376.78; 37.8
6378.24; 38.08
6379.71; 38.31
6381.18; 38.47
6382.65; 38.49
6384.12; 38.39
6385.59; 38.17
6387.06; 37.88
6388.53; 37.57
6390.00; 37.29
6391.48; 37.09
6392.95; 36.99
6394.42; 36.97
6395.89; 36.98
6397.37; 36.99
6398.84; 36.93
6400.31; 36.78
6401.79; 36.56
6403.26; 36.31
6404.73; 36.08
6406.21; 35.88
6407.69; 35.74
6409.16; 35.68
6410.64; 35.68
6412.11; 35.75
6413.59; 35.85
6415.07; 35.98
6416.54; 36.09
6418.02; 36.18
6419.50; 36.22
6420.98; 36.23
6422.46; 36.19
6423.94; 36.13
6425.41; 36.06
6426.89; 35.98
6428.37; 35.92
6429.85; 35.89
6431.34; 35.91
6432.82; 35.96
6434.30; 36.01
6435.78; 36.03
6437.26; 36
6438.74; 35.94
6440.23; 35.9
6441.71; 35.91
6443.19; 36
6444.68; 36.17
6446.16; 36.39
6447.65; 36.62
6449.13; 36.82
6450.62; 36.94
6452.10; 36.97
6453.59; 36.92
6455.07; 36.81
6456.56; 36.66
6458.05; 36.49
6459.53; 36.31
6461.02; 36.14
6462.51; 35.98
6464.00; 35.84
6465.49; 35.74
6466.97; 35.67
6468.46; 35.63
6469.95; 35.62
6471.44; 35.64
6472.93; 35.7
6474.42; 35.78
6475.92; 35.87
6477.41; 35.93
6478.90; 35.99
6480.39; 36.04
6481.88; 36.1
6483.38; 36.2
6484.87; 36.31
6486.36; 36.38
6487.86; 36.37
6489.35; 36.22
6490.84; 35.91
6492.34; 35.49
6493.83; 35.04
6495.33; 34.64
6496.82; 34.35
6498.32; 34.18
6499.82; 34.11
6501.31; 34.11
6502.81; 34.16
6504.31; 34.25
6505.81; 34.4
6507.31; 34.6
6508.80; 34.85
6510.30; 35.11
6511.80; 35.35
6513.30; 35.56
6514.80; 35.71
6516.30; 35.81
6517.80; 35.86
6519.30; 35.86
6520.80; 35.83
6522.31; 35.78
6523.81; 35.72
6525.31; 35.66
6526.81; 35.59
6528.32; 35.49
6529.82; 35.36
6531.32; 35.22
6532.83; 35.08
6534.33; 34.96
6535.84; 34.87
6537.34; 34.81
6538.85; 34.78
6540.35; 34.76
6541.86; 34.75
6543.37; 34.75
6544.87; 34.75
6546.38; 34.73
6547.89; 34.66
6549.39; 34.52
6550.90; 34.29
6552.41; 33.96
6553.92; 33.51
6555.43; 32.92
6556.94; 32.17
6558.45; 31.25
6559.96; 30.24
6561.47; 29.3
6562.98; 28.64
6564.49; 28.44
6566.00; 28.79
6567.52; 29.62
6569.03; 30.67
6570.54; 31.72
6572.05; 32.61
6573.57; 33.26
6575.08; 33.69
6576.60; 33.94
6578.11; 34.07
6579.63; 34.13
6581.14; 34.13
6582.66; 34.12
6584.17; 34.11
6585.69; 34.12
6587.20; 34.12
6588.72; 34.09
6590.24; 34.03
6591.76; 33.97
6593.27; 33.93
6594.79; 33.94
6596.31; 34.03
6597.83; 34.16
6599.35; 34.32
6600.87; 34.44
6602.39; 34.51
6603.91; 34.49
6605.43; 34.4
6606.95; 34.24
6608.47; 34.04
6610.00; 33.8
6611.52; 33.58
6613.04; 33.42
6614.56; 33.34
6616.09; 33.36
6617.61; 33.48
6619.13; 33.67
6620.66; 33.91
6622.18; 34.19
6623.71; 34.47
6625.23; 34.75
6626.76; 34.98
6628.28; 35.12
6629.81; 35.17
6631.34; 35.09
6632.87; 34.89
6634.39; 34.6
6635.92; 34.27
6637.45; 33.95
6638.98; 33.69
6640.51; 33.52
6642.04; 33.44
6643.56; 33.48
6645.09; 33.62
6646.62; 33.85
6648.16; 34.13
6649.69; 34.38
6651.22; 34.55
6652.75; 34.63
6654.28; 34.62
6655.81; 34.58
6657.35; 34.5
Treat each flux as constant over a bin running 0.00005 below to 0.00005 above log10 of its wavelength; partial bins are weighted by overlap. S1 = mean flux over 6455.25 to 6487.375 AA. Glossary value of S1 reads 36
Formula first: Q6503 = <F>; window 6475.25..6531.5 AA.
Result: 35.4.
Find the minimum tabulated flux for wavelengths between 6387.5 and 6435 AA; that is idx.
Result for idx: 35.68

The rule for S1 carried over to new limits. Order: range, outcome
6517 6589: 33.7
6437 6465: 36.4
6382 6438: 36.5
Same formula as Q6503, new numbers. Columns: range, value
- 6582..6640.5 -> 34.2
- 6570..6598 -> 33.8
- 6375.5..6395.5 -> 37.8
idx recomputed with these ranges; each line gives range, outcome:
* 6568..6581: 30.67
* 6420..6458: 35.89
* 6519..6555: 33.51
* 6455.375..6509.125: 34.11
